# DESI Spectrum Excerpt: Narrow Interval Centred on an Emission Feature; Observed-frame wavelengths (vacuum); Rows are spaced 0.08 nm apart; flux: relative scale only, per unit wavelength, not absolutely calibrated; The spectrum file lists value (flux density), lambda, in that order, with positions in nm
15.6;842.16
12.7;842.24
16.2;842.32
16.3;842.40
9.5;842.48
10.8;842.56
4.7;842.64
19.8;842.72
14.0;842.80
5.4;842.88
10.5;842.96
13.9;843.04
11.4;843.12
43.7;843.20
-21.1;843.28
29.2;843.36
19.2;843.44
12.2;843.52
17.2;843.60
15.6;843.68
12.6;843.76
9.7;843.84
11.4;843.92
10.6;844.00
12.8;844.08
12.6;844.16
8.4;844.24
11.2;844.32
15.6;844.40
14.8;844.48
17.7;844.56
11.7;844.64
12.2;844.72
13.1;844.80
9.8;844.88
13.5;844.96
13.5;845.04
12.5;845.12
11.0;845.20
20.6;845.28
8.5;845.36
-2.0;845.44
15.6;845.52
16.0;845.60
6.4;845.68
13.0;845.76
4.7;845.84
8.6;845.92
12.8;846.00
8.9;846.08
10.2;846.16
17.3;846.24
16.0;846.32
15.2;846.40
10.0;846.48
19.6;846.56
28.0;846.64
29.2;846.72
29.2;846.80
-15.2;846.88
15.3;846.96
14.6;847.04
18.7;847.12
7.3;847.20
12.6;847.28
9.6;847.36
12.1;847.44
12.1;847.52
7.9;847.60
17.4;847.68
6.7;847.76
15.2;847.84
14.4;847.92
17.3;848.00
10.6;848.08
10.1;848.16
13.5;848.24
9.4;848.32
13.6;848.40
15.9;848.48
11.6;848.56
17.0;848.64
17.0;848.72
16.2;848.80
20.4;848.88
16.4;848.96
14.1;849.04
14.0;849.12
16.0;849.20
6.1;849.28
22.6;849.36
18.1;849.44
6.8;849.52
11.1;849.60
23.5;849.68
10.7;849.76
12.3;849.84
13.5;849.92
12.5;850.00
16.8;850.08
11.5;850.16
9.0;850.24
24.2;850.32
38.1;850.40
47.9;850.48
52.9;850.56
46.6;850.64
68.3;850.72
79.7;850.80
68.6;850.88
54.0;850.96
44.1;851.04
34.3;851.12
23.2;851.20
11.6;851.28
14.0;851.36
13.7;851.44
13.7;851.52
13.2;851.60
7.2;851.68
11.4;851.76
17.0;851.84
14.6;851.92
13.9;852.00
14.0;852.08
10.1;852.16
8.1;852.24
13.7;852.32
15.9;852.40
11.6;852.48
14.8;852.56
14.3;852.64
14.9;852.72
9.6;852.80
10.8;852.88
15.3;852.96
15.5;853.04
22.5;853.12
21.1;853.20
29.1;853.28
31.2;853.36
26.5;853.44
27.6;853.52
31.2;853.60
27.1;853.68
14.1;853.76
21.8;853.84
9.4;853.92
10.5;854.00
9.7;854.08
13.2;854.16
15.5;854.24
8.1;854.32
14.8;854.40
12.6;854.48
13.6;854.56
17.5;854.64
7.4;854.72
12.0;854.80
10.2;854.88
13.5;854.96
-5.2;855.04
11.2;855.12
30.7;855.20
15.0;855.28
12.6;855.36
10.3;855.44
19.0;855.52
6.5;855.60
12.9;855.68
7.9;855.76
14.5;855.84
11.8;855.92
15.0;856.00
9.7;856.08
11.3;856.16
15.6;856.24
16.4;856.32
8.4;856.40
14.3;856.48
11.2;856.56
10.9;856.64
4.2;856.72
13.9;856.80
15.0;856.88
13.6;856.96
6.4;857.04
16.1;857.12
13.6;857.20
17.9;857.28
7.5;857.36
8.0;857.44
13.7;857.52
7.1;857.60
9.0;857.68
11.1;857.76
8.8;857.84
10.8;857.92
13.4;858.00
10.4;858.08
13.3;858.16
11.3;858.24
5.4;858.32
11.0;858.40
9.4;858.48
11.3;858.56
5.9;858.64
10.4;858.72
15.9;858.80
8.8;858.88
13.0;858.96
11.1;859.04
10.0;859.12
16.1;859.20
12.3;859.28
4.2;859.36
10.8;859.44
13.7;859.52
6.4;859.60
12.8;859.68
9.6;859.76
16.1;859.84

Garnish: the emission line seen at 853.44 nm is [N II] 6583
